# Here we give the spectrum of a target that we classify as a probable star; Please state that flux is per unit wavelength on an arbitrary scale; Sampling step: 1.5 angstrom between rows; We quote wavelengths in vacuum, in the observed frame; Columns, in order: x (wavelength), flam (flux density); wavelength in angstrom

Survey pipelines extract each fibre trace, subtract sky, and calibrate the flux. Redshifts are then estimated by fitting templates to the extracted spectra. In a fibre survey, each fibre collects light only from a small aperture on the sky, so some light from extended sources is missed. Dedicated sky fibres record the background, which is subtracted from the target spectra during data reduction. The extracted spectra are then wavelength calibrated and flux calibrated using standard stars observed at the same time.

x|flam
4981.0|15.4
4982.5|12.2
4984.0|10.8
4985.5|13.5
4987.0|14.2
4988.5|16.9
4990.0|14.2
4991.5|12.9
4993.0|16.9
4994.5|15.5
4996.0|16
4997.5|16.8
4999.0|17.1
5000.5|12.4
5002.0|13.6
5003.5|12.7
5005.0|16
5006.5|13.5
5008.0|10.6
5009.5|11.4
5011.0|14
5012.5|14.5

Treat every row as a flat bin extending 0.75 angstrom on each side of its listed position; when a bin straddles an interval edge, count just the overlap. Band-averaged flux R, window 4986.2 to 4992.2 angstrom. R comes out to 14.6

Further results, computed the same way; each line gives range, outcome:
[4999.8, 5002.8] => 13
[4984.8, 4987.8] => 13.9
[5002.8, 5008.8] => 13.2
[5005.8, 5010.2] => 11.8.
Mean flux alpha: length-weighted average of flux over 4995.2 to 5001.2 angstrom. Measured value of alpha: 15.6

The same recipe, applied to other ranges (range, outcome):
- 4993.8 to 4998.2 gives 16.1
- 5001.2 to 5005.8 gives 14.1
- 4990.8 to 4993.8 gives 14.9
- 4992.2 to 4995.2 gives 16.2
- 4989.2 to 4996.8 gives 15.1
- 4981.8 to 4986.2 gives 12.2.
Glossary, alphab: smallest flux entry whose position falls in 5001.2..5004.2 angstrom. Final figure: 12.7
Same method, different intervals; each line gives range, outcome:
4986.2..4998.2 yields 12.9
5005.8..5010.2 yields 10.6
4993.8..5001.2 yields 12.4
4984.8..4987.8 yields 13.5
